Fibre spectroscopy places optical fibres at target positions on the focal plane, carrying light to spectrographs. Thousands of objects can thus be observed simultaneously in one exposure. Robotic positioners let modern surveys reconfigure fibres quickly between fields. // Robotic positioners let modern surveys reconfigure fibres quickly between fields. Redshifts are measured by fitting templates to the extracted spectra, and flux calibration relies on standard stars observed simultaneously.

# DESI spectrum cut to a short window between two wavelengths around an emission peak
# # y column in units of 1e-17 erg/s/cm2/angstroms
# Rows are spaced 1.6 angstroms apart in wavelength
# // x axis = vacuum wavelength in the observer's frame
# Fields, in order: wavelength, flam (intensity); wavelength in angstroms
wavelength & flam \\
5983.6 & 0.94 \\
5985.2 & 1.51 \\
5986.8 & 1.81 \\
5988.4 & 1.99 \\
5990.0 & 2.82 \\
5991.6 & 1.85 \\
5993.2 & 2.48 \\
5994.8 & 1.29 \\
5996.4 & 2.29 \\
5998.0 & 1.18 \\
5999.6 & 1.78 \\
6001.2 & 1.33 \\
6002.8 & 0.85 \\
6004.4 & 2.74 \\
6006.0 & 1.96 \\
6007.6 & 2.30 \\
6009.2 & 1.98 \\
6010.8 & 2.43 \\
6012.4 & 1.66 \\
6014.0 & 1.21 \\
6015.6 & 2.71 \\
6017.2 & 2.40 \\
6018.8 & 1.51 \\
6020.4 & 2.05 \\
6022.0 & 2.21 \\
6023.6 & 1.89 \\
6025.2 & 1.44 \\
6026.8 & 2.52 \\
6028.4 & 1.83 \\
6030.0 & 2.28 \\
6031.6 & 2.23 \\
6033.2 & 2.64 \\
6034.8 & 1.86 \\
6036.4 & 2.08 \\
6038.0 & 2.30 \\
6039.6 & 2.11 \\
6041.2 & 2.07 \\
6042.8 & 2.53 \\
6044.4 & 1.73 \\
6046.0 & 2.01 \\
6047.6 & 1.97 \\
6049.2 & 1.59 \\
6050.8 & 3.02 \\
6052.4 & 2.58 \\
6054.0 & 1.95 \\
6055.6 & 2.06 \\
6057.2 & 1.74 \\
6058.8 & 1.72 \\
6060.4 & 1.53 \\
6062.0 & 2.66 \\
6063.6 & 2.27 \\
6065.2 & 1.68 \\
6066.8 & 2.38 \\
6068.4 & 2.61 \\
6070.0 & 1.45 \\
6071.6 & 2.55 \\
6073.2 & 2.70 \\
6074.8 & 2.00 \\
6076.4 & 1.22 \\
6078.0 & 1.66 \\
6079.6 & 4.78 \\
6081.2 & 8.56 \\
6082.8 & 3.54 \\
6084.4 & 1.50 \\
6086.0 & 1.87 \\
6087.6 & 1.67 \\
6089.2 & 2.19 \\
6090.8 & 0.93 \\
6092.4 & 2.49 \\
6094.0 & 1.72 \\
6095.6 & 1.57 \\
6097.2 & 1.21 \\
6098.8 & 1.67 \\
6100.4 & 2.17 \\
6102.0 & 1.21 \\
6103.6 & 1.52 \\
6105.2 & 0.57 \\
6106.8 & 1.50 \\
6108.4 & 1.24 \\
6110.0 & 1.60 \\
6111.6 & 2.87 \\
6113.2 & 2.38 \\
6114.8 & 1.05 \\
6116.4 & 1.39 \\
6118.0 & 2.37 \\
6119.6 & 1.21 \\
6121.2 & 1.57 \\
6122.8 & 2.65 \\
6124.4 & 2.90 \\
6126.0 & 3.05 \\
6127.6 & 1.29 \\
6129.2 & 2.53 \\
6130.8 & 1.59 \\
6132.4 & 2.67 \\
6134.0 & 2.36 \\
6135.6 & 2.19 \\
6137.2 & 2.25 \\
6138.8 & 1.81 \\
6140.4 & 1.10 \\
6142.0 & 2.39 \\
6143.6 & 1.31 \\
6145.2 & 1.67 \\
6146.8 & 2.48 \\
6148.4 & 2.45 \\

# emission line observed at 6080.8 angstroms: H-beta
